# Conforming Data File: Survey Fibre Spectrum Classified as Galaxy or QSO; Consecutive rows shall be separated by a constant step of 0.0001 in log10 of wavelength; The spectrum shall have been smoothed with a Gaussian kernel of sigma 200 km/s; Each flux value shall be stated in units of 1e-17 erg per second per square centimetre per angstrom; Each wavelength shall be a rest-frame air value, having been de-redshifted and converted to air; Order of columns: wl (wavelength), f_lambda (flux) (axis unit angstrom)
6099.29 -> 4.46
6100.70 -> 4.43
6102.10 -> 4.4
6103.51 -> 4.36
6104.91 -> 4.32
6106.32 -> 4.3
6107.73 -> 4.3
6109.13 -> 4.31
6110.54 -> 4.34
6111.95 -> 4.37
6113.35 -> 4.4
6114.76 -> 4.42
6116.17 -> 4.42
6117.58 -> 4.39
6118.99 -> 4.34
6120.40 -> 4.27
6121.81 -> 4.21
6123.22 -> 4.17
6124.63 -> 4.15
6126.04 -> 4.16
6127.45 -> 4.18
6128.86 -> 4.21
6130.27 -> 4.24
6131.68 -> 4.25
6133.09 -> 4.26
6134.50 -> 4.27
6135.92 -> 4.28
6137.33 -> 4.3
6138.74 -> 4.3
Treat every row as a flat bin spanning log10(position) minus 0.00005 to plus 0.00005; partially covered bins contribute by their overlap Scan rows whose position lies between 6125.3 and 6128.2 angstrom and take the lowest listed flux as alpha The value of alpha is 4.16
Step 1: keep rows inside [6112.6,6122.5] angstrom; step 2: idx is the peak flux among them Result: 4.42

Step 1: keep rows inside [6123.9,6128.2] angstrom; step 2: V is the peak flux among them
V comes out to 4.18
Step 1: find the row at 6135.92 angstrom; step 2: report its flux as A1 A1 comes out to 4.28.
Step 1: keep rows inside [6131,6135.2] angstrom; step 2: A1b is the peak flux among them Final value 4.27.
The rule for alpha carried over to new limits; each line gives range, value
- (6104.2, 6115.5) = 4.3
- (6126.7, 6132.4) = 4.18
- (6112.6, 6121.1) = 4.27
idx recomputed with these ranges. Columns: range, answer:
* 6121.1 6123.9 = 4.21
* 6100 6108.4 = 4.43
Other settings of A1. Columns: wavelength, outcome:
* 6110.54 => 4.34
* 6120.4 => 4.27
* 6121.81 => 4.21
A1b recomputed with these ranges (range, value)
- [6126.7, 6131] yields 4.24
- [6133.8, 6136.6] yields 4.28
